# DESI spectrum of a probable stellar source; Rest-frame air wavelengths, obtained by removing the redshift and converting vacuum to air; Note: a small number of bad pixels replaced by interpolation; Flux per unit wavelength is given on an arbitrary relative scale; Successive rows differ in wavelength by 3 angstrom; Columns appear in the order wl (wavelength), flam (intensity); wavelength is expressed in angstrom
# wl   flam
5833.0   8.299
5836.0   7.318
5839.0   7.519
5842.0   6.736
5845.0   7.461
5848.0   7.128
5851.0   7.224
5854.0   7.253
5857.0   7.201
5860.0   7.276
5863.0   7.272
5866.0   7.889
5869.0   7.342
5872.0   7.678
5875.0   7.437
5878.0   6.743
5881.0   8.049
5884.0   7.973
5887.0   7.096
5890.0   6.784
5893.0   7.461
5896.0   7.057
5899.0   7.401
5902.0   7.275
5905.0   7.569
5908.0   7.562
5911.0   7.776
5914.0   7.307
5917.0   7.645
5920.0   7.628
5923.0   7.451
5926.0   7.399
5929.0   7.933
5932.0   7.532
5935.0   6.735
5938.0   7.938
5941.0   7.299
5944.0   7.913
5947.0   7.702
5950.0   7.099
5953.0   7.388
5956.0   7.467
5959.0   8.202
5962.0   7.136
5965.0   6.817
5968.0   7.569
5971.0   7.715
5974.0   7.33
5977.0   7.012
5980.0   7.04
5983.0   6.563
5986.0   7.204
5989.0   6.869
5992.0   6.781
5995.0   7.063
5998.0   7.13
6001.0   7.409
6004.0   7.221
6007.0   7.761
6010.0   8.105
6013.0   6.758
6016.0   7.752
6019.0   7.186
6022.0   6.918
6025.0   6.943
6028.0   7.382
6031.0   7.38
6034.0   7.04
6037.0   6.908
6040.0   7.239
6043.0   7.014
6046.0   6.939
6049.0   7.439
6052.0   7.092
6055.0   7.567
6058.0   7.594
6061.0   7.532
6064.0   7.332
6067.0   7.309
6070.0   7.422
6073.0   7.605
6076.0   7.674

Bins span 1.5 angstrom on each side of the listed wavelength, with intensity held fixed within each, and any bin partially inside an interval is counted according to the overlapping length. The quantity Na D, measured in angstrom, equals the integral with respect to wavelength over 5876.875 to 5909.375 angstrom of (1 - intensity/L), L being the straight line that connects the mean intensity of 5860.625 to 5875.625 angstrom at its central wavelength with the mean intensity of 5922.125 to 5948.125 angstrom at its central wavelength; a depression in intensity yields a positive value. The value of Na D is 0.7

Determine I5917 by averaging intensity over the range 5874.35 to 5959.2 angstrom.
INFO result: 7.47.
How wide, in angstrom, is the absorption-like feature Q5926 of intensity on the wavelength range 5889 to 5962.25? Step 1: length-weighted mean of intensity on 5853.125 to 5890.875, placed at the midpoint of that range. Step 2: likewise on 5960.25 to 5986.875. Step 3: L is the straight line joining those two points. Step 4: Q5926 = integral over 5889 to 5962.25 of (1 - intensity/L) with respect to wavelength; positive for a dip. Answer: -2.1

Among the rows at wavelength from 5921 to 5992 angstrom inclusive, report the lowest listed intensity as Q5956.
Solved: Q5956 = 6.563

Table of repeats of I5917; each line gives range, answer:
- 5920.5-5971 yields 7.48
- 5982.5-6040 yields 7.19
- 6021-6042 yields 7.12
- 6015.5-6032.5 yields 7.23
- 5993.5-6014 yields 7.36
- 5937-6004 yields 7.3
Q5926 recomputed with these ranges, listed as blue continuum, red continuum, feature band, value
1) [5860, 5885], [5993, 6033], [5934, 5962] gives -0.4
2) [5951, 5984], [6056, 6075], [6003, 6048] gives 1.0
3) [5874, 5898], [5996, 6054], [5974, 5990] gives 0.6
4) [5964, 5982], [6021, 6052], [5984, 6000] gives 0.4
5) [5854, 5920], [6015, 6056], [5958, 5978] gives -0.3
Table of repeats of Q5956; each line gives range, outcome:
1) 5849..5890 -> 6.743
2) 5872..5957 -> 6.735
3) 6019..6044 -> 6.908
